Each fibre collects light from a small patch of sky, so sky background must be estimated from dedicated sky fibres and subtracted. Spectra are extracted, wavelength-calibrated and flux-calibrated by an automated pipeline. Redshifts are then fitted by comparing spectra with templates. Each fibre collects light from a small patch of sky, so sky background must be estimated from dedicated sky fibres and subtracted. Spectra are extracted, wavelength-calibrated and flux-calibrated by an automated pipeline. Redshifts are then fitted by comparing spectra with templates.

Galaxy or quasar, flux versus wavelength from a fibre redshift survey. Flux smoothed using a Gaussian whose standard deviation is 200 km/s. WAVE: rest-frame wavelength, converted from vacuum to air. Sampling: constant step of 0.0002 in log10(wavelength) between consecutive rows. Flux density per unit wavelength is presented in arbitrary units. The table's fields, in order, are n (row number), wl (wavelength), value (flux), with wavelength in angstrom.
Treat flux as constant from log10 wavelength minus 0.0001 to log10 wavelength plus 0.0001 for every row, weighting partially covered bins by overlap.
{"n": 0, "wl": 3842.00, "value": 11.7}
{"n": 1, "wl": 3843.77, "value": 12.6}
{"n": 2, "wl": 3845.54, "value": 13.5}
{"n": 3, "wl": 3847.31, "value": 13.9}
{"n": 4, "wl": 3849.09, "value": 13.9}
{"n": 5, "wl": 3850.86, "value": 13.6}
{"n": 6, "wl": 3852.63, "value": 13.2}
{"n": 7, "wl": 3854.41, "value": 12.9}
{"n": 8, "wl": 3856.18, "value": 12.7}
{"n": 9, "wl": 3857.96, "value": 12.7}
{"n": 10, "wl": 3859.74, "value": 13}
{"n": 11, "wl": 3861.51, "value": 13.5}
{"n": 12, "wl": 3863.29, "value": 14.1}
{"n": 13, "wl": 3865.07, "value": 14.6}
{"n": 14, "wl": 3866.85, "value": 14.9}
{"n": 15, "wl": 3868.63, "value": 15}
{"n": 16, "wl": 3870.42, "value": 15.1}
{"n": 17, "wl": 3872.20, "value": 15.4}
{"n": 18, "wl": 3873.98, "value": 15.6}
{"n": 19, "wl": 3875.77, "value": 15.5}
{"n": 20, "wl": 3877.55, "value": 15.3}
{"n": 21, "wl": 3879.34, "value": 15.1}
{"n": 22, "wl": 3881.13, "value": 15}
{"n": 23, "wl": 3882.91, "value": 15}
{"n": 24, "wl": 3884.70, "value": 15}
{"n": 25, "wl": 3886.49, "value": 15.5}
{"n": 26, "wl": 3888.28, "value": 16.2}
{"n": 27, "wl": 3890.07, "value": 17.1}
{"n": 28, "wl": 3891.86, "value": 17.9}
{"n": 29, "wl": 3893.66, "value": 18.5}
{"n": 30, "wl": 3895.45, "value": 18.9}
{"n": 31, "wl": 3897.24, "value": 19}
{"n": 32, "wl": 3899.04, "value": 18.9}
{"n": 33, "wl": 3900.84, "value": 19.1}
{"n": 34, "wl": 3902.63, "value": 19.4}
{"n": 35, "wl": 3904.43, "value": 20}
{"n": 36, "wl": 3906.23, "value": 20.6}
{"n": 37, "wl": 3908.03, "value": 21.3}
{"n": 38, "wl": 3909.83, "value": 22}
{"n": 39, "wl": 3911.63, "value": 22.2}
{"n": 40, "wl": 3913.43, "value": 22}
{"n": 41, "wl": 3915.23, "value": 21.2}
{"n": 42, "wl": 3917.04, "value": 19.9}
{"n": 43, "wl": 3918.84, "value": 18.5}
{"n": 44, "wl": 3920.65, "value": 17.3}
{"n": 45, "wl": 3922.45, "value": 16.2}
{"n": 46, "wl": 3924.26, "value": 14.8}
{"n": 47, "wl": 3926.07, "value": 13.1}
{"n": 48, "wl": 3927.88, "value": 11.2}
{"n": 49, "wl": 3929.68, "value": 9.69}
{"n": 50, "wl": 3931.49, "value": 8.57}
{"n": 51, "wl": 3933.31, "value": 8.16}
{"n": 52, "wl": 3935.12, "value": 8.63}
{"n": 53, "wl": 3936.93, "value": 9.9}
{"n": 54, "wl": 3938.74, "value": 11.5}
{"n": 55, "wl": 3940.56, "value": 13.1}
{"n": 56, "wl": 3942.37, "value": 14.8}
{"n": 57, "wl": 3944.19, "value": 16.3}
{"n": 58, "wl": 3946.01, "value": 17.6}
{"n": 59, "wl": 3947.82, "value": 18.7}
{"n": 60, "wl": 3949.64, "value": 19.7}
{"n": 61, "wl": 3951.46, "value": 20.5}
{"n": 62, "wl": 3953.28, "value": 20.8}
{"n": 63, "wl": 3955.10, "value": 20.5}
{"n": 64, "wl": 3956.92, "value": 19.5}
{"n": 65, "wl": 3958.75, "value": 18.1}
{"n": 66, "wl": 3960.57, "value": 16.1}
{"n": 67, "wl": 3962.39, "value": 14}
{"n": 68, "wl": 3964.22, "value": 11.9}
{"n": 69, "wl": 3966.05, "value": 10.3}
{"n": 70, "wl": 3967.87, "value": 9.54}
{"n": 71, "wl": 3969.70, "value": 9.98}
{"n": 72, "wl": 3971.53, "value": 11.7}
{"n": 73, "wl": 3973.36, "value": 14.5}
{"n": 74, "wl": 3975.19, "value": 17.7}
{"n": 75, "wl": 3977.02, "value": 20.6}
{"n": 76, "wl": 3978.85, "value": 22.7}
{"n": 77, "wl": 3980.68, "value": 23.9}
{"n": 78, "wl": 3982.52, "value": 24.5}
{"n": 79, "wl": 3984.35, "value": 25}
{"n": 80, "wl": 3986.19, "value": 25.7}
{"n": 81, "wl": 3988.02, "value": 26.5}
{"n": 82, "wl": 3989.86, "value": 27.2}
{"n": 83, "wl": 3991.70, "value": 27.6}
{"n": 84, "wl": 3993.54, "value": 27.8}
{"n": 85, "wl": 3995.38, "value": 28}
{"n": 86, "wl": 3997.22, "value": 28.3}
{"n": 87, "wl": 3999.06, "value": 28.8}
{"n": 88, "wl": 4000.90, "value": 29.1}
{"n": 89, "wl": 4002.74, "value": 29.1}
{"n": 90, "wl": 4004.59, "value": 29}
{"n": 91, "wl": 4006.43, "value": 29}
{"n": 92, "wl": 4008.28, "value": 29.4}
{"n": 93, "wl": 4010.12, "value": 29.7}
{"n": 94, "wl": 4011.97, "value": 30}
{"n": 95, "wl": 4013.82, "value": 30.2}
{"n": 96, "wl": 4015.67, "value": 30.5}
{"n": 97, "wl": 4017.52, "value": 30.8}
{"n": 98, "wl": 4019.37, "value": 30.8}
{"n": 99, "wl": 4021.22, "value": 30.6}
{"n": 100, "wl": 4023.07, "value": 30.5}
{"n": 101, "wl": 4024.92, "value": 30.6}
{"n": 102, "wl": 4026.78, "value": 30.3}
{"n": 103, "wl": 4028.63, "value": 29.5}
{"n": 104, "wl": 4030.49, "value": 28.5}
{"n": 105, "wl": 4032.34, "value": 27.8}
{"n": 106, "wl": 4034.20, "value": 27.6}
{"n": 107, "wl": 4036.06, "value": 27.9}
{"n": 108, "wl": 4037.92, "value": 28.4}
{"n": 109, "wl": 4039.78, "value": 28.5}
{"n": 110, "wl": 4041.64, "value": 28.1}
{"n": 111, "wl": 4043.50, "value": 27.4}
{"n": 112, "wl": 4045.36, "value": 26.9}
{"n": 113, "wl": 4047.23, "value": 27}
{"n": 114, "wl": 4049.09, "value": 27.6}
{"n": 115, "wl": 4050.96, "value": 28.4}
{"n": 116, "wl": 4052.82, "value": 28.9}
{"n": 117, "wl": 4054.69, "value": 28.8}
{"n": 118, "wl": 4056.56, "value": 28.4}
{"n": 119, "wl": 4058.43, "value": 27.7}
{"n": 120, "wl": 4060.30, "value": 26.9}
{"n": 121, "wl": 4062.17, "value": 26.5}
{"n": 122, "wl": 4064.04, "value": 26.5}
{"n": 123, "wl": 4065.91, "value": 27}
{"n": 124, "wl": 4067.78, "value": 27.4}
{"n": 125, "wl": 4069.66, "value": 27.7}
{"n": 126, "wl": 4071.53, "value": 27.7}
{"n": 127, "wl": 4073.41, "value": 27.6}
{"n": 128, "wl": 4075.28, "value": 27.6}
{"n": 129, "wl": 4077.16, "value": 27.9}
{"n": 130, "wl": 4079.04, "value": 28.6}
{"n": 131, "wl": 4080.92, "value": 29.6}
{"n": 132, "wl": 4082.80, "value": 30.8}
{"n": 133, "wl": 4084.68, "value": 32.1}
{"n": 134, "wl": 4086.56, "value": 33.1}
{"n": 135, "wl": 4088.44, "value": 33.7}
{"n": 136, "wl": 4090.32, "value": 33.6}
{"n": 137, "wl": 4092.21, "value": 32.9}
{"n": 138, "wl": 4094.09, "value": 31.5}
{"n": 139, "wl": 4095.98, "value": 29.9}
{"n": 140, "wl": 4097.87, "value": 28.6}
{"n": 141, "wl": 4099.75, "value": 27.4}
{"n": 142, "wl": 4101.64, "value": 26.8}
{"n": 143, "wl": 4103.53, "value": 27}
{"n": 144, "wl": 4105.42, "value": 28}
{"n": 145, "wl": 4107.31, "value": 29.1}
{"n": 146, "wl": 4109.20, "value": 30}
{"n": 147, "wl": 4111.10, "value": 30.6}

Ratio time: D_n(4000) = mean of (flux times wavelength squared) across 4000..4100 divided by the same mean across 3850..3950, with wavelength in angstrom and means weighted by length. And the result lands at 1.99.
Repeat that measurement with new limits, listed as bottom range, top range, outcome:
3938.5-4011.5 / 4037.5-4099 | 1.43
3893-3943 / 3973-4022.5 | 1.73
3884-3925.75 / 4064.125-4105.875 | 1.72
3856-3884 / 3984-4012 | 2.06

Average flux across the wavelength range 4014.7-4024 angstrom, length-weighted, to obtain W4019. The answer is 30.7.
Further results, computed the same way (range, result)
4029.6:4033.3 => 28.2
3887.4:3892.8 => 17.1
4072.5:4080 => 27.9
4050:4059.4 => 28.4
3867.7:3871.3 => 15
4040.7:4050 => 27.4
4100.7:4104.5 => 26.9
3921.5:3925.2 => 15.5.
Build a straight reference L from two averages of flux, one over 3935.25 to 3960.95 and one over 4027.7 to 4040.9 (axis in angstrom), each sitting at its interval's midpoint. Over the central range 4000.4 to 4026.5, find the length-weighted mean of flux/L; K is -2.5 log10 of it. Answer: -0.176 mag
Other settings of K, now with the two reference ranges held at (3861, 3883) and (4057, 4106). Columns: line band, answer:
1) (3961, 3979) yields 0.471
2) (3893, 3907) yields -0.149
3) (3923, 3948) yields 0.474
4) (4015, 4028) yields -0.219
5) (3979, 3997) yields -0.152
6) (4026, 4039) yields -0.114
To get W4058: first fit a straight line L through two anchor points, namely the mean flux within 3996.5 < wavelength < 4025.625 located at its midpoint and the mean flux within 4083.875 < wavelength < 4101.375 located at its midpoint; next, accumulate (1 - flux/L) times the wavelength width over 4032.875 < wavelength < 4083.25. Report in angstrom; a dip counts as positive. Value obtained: 4.5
